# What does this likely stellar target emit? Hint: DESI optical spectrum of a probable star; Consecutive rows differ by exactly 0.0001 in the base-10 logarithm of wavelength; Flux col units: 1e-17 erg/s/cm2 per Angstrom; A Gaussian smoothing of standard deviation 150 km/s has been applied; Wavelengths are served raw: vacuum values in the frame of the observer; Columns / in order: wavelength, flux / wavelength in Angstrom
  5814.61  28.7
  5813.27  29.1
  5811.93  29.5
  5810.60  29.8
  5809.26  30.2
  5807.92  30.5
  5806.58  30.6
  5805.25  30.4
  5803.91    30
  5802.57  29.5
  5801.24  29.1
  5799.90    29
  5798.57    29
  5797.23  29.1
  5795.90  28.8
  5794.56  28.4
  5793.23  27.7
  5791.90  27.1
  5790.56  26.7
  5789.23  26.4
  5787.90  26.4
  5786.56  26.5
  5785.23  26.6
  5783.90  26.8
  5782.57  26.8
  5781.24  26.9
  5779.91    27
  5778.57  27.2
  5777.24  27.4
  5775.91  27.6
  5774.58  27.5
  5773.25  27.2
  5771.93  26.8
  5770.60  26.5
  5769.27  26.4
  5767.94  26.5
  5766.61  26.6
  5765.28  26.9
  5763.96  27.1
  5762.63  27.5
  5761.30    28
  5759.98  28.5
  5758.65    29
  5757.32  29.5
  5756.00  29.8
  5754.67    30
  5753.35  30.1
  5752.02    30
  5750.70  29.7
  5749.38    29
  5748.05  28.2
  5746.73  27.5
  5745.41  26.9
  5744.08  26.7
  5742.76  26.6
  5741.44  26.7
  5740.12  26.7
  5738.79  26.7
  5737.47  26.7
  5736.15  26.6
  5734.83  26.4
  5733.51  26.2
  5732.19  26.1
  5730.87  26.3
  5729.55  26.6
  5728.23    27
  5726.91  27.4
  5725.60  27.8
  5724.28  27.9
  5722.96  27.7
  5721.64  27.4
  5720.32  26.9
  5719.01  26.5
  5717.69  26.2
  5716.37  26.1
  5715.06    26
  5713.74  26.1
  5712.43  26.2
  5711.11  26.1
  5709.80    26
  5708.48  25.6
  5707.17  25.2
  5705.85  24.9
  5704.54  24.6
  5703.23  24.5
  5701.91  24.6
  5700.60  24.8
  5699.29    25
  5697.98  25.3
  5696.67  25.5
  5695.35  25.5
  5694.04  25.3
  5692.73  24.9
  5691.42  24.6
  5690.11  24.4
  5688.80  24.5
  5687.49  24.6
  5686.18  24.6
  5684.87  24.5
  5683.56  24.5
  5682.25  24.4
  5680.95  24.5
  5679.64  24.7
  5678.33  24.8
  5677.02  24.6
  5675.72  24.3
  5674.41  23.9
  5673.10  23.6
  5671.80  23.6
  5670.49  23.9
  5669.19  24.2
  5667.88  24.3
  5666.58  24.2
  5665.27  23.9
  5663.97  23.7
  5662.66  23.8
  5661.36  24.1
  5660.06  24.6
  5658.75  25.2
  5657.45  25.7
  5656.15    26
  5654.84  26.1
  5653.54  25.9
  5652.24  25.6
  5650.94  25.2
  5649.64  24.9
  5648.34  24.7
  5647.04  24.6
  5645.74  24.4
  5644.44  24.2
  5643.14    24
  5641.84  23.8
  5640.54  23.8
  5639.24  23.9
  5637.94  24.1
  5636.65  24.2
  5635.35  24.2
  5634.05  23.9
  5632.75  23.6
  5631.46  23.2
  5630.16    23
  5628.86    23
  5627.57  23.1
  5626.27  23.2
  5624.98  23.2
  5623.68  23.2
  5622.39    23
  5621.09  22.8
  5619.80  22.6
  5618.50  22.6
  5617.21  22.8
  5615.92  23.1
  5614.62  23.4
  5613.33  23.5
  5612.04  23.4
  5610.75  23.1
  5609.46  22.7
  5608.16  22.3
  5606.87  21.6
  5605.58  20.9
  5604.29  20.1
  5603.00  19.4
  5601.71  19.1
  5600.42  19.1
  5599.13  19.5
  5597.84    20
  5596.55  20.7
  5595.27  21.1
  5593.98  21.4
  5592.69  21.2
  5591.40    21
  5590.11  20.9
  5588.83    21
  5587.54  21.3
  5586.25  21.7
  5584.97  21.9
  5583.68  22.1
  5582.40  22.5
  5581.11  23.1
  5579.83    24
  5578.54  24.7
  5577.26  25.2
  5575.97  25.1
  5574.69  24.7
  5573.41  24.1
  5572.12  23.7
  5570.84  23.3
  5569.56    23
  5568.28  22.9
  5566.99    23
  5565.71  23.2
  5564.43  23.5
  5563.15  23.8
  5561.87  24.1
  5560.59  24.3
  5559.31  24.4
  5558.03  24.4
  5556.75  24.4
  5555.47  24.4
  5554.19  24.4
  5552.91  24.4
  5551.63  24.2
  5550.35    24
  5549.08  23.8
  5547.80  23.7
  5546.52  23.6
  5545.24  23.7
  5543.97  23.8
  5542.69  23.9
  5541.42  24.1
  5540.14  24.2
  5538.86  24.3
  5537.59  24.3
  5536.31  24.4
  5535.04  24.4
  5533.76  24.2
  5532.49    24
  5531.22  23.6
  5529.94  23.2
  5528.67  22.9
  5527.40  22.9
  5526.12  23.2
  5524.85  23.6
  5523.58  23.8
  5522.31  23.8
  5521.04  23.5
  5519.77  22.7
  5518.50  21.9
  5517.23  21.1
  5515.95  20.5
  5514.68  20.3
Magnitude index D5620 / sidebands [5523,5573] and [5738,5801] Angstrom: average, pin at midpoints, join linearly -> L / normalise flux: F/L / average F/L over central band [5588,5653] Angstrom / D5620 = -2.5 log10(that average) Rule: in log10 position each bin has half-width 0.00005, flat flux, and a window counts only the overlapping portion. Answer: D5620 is 0.110 mag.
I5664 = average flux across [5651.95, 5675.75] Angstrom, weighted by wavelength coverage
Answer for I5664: 24.5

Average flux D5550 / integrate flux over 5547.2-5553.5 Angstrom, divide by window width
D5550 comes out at 24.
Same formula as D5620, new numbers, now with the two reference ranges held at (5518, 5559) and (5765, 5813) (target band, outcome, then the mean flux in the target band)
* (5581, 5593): 0.141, 21.6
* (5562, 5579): 0.022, 23.9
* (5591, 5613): 0.183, 21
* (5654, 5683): 0.064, 24.5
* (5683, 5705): 0.067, 24.8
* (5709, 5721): 0.021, 26.2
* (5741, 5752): -0.023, 27.8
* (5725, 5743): 0.014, 26.7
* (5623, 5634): 0.093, 23.2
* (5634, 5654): 0.047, 24.5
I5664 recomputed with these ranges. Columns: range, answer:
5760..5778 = 27.1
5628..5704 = 24.5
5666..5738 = 25.4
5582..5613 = 21.2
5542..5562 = 24.1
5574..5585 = 23.8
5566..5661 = 23.1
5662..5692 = 24.3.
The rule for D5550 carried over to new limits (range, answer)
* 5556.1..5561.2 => 24.4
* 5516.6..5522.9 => 22.6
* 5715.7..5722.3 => 26.6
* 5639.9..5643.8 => 23.9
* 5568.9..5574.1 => 23.6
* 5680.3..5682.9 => 24.5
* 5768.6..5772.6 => 26.6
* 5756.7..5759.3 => 29.2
